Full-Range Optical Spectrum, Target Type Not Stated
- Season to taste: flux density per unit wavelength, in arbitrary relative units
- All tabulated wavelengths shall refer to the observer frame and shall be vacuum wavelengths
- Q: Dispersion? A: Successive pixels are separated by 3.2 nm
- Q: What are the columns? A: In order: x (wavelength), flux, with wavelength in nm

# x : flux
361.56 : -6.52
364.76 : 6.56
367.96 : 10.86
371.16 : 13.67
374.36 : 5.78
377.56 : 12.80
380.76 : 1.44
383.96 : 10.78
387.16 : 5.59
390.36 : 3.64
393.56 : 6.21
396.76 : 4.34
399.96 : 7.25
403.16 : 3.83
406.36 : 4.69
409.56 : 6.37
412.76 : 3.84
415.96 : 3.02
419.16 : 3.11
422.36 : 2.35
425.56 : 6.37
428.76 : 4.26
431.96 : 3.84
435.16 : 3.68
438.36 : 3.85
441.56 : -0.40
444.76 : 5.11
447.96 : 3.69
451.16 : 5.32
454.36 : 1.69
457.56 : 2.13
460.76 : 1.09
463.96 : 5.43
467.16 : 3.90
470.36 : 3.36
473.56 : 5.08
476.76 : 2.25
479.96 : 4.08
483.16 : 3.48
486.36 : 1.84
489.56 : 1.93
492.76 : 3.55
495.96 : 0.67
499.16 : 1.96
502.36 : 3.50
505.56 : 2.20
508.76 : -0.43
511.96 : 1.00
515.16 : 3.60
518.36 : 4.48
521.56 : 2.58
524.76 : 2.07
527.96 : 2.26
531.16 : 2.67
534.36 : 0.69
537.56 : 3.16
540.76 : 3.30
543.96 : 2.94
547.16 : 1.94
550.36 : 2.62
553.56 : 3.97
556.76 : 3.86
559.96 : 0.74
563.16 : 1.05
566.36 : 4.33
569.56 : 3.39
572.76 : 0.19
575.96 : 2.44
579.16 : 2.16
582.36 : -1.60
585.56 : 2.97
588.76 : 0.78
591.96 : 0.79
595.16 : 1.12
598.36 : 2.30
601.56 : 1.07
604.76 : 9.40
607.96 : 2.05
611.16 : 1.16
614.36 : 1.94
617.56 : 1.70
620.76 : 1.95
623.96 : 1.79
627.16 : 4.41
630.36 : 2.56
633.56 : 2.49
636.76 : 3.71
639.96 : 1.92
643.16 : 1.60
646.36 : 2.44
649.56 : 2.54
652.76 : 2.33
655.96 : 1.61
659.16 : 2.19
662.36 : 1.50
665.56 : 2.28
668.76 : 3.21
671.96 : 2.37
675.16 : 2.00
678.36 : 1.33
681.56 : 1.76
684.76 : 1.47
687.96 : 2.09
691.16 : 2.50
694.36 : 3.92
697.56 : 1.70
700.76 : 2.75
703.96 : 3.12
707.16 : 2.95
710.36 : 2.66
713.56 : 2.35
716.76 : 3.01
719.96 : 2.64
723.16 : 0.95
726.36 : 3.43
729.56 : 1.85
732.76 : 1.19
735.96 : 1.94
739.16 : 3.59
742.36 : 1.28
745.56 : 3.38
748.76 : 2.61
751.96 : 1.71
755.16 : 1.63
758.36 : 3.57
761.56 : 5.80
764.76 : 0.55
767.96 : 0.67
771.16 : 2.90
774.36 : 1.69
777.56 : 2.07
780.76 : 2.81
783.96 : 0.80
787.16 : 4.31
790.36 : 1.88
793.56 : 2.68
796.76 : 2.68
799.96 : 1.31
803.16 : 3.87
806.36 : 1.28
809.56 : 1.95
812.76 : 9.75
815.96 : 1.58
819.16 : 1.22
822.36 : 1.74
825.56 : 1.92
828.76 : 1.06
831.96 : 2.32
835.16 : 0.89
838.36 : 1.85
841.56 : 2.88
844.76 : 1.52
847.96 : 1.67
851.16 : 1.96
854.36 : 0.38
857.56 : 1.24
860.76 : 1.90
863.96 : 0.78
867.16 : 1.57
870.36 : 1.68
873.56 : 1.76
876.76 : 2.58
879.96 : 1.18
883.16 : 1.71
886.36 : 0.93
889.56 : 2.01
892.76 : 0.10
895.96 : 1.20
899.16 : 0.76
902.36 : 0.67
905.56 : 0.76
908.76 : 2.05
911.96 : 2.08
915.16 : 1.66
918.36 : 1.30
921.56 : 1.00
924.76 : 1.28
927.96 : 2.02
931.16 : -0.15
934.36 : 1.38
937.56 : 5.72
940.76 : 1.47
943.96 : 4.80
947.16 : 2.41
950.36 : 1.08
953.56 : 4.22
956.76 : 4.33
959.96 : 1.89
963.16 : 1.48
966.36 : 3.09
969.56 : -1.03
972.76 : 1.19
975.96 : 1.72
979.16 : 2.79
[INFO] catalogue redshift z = 0.62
